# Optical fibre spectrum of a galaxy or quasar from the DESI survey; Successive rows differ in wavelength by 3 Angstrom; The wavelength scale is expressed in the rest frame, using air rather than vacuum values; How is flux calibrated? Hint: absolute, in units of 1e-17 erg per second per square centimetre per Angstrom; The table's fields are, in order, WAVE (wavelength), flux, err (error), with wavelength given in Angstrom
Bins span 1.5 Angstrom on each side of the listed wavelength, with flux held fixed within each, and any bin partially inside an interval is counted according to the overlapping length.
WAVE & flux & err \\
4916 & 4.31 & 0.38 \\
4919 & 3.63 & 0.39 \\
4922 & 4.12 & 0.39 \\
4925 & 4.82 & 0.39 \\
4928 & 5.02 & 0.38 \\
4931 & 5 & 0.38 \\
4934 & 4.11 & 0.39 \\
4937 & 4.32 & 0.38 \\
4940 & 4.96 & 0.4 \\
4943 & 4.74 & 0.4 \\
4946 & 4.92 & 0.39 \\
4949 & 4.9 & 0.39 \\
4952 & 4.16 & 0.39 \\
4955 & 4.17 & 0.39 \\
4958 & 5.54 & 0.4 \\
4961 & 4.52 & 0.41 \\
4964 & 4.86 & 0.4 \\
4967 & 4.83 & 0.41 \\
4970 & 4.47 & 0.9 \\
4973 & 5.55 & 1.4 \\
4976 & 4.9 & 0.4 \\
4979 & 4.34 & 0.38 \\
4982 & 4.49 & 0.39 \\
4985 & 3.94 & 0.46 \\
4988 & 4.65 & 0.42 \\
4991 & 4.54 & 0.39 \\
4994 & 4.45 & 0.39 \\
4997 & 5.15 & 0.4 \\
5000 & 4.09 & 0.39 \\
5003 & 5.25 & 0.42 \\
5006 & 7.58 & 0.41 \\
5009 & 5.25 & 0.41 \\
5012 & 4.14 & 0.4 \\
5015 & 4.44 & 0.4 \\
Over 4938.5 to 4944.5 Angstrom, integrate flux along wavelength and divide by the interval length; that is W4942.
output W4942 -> 4.85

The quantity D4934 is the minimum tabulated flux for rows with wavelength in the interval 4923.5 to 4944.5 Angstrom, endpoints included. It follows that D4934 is 4.11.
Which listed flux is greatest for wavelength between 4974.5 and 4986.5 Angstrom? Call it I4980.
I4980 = 4.9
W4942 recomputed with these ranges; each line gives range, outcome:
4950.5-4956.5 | 4.17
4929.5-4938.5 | 4.48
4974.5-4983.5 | 4.58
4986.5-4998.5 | 4.7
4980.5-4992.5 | 4.41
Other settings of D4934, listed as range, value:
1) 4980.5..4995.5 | 3.94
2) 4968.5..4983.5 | 4.34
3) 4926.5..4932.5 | 5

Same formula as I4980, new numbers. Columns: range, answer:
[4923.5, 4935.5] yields 5.02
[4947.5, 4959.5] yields 5.54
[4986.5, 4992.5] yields 4.65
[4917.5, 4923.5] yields 4.12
